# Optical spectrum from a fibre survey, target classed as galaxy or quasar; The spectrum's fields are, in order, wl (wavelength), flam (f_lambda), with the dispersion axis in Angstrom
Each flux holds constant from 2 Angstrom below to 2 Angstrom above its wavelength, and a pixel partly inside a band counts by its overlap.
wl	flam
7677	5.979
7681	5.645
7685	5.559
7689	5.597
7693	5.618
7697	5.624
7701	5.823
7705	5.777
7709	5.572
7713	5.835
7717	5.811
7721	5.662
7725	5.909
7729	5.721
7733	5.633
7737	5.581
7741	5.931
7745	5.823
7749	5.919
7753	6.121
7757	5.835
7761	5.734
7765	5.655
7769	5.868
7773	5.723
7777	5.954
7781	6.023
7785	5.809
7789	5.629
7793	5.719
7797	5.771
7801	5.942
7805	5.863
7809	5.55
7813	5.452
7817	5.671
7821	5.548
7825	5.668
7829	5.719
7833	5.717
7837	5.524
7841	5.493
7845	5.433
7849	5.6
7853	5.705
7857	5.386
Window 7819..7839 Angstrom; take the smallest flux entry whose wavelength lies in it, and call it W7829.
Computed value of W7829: 5.524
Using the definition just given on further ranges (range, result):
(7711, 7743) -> 5.581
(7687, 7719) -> 5.572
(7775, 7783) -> 5.954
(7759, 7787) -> 5.655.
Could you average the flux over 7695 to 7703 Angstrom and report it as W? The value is 5.72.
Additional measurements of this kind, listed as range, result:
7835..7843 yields 5.51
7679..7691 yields 5.6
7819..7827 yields 5.61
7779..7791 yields 5.82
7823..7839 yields 5.66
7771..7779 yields 5.84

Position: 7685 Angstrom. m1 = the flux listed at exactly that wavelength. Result 5.559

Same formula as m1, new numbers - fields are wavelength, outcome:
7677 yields 5.979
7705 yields 5.777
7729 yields 5.721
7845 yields 5.433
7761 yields 5.734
